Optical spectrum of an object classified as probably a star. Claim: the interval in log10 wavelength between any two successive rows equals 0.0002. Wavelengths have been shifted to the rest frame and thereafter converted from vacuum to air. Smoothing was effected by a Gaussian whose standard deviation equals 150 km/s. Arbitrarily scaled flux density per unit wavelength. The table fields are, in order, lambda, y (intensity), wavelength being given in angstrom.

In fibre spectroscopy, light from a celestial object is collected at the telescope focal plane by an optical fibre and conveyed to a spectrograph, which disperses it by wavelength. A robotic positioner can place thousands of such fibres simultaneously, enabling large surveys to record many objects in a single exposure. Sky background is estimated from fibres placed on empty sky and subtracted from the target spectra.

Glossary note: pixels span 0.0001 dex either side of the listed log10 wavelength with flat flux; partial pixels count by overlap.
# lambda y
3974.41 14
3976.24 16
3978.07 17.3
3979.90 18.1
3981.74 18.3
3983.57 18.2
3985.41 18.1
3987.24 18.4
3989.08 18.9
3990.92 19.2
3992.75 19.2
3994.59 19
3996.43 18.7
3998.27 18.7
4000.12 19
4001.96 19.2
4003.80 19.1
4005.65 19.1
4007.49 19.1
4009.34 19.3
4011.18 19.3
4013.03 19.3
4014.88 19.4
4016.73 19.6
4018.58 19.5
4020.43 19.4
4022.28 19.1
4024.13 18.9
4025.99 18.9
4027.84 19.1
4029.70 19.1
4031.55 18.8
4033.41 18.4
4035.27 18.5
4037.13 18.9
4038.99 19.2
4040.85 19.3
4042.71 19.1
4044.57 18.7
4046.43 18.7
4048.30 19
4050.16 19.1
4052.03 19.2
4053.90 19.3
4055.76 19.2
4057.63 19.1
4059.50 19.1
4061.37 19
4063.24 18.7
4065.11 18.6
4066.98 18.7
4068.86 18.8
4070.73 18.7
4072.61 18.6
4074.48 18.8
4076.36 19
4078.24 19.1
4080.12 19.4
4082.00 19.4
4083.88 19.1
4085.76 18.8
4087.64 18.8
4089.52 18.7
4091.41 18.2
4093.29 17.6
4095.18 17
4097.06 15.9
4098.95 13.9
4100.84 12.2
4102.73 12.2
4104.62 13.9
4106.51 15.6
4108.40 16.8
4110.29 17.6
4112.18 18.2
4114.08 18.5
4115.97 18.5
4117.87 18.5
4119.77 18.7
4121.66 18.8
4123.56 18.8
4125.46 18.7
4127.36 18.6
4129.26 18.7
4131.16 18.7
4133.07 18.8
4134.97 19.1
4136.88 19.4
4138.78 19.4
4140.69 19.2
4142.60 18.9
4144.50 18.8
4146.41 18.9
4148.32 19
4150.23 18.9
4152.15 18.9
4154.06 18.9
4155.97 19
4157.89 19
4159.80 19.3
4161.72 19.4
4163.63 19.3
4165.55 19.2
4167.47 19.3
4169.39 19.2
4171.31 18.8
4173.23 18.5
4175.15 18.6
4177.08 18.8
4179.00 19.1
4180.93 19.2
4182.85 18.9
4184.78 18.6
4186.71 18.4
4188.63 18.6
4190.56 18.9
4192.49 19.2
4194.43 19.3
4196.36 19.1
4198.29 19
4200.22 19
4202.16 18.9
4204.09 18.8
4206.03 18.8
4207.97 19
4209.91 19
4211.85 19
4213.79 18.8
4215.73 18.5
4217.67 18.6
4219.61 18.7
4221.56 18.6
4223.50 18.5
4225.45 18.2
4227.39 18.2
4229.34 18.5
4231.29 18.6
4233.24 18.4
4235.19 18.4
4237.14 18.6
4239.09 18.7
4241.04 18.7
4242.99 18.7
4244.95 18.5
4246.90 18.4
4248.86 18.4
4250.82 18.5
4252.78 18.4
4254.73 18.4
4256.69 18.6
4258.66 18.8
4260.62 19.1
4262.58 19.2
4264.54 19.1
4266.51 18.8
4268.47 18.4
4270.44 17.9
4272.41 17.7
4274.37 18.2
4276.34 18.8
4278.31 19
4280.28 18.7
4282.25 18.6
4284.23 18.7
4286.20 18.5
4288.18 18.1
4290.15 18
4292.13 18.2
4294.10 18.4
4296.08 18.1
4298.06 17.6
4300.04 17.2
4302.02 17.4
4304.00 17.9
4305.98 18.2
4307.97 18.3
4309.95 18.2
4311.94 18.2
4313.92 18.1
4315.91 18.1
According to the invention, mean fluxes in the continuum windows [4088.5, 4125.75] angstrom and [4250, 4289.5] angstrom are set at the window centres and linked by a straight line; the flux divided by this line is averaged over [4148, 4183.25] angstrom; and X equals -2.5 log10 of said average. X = -0.09 mag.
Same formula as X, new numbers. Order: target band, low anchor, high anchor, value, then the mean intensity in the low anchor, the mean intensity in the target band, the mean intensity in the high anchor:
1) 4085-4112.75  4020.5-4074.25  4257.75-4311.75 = 0.15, 18.9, 16.3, 18.3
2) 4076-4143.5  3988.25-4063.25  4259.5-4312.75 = 0.06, 19.1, 17.8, 18.3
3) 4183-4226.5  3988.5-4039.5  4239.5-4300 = -0.01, 19.1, 18.8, 18.5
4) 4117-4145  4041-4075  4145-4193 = 0.00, 18.9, 18.9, 19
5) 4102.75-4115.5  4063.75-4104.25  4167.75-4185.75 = 0.09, 17.6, 16.5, 18.9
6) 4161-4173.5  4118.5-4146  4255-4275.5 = -0.02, 18.9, 19.1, 18.6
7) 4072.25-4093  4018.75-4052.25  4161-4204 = 0.01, 19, 18.9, 19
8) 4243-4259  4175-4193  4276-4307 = 0.00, 18.8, 18.5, 18.2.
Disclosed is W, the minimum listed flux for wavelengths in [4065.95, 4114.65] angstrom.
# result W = 12.2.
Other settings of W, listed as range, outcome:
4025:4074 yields 18.4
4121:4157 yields 18.6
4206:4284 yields 17.7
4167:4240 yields 18.2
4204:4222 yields 18.5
